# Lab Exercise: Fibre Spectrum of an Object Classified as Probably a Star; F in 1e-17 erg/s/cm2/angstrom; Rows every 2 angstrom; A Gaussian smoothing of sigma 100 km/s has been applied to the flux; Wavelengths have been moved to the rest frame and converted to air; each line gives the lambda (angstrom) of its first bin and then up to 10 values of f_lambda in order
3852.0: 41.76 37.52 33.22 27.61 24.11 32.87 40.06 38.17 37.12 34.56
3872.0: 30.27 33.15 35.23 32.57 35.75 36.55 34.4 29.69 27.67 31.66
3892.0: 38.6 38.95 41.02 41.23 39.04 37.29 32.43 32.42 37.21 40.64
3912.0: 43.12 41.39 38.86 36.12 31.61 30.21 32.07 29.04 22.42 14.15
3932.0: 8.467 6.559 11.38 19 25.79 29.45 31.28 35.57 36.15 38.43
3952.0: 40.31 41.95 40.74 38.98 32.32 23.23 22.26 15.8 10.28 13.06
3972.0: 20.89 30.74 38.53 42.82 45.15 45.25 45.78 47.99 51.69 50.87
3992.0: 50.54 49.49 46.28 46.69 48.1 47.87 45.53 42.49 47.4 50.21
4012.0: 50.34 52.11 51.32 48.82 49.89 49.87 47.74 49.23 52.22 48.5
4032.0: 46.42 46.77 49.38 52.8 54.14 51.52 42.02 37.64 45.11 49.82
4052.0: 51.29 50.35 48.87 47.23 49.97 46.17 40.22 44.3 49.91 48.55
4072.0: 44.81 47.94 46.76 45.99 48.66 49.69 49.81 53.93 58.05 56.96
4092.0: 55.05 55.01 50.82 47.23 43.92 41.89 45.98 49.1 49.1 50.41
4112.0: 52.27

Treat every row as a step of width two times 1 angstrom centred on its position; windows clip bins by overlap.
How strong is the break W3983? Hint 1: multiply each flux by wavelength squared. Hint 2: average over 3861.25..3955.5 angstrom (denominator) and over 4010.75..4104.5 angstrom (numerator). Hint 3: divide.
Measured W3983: 1.6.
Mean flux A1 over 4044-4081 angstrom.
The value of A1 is 46.7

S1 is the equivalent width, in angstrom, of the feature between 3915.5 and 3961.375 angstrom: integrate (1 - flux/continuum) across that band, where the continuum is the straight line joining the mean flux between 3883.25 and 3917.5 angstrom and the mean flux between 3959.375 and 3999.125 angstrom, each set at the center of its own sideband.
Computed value 9.6 angstrom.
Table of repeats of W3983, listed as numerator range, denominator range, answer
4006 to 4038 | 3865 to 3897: 1.52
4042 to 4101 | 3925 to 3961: 1.85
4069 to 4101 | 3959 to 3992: 1.55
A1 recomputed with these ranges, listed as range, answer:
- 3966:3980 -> 26.7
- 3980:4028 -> 48.5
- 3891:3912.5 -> 38.2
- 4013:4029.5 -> 50.1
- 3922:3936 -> 19.1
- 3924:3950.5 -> 23.7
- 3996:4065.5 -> 48.1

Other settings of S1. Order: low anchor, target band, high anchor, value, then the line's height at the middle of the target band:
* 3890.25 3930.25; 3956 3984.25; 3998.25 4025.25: 8.4 angstrom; 43.1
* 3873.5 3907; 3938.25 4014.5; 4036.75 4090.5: 6.5 angstrom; 41.8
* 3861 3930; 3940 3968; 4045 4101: 5.4 angstrom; 39.4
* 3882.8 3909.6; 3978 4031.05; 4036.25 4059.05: -4.4 angstrom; 44.7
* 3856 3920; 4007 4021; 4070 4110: -1.8 angstrom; 44.2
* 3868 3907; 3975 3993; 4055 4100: -1.8 angstrom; 42.2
